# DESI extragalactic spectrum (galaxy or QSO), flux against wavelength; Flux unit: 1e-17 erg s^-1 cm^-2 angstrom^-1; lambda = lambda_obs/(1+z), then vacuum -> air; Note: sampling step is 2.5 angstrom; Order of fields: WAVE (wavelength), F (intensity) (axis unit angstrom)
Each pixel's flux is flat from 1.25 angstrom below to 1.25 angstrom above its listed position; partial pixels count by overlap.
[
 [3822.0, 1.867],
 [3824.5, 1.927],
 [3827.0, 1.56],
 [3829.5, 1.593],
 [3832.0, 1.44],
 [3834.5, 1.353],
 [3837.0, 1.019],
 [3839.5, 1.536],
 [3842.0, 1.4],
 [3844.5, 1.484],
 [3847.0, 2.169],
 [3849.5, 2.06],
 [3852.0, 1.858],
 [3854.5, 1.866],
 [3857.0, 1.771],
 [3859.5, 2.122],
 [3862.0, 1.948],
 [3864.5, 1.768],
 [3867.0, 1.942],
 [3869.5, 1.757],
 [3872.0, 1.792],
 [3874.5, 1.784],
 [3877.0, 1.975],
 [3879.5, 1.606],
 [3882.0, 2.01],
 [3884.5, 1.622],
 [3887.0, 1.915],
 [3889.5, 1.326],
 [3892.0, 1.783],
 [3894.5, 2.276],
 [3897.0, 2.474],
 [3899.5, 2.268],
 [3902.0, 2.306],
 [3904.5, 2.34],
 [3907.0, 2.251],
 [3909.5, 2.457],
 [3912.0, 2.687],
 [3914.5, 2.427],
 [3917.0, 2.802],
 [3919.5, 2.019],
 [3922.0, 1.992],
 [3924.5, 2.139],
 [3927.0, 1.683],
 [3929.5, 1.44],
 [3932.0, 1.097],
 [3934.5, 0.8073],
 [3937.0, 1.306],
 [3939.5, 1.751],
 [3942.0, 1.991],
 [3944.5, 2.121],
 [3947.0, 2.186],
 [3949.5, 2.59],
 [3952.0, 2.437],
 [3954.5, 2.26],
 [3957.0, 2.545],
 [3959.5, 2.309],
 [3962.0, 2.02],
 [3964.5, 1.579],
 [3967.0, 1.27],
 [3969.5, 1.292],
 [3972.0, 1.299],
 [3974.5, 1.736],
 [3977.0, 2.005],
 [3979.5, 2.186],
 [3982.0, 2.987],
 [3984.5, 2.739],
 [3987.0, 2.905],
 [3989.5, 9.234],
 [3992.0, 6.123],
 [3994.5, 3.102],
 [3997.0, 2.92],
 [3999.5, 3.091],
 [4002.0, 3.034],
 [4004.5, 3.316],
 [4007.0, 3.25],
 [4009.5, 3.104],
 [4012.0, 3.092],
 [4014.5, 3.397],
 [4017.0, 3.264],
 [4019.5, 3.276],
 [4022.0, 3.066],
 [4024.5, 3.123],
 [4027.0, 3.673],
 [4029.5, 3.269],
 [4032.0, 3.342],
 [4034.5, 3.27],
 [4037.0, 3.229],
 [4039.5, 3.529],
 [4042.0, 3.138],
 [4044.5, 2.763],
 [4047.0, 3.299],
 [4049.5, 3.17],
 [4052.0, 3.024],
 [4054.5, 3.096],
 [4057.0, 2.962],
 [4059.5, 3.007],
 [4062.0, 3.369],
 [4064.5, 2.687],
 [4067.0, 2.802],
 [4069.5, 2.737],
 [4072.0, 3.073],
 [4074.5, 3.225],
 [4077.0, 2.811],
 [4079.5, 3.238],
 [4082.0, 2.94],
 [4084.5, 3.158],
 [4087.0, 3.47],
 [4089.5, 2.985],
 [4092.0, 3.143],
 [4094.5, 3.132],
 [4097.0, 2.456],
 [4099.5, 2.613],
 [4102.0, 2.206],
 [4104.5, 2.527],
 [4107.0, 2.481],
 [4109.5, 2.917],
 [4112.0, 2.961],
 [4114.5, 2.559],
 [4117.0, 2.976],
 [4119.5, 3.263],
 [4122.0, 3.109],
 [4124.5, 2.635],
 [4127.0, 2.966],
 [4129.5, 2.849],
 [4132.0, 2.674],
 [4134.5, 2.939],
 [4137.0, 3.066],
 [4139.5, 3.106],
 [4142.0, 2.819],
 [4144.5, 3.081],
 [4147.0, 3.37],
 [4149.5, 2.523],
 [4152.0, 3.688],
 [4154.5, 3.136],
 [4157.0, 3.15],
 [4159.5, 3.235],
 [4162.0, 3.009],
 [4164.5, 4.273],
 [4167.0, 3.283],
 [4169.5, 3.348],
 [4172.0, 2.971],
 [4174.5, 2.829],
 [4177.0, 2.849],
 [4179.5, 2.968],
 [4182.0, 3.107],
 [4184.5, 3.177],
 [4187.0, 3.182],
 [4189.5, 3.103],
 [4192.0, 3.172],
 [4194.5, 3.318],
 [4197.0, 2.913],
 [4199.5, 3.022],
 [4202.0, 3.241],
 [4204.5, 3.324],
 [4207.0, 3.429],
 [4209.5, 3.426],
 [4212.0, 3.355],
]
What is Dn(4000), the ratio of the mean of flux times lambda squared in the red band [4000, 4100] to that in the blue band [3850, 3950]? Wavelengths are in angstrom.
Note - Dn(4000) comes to 1.72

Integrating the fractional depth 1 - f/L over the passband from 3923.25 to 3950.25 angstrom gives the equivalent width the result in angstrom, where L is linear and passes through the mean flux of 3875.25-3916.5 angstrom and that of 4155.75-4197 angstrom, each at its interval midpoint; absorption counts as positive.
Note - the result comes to 6.6 angstrom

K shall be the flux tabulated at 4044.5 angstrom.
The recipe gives 2.763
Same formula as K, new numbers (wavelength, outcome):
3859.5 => 2.122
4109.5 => 2.917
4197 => 2.913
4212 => 3.355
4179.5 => 2.968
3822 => 1.867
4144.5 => 3.081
